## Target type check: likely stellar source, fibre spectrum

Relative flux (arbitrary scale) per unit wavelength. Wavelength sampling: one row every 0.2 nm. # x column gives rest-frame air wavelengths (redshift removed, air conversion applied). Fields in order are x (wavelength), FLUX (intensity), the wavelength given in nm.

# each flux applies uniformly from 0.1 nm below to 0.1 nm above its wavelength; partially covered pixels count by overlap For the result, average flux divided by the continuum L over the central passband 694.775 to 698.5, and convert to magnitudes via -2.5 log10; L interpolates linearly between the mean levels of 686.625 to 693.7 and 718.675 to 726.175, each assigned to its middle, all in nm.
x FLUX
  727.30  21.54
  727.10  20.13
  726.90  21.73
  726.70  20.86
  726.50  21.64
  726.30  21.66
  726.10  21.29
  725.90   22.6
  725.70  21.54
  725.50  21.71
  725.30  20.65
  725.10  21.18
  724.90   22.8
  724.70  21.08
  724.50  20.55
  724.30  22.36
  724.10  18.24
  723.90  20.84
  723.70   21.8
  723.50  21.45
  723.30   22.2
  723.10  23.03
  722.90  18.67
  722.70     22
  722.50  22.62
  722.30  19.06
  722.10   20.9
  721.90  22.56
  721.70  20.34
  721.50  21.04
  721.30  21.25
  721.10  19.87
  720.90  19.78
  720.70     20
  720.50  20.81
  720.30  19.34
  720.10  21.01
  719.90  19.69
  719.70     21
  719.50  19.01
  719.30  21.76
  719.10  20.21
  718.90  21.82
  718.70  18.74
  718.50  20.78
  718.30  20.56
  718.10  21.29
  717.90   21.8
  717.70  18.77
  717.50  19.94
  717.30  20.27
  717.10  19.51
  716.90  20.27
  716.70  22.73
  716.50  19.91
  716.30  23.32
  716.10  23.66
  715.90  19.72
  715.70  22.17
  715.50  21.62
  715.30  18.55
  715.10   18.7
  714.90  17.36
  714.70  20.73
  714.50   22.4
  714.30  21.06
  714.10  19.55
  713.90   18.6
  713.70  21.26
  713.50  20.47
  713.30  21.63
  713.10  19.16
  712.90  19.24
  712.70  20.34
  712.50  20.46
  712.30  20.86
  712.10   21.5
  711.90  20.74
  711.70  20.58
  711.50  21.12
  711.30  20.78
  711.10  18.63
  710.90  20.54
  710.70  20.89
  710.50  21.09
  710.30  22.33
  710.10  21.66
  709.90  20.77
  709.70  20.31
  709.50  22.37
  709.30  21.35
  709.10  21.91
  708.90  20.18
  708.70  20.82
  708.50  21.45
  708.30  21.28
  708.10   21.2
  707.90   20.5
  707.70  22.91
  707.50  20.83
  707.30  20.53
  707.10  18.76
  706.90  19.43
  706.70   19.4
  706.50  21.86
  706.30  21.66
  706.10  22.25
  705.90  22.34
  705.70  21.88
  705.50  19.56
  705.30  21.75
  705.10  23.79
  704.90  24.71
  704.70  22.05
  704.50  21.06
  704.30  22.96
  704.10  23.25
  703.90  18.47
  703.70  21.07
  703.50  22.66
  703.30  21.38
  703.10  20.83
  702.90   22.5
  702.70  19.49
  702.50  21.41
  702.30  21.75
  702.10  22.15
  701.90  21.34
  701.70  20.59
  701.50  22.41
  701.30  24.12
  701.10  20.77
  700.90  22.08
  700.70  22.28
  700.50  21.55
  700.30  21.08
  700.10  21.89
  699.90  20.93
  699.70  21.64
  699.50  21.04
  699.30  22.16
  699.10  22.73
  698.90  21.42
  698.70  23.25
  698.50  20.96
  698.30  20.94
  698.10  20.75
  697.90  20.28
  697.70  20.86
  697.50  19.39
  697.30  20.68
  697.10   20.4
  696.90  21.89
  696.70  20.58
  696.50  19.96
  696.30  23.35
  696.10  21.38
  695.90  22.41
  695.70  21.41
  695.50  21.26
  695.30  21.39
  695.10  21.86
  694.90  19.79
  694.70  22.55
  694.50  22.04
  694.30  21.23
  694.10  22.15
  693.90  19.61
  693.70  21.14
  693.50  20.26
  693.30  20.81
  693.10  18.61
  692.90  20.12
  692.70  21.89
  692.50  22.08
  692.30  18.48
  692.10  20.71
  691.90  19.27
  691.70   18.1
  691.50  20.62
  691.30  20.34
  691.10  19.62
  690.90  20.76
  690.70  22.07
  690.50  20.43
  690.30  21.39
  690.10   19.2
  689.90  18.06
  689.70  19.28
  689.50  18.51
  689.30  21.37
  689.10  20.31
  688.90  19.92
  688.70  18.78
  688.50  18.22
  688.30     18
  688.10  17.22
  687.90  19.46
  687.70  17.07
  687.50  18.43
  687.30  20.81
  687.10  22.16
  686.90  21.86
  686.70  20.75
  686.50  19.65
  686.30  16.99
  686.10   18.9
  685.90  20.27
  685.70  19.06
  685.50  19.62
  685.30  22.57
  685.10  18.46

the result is -0.050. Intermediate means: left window 19.9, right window 20.9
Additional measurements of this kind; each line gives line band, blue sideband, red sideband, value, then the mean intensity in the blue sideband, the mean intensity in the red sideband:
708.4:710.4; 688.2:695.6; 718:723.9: -0.038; 20.3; 20.8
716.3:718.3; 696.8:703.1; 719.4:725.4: 0.017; 21.4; 20.8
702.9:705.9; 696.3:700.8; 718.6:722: -0.041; 21.3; 20.5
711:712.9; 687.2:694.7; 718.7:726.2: 0.006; 19.9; 20.9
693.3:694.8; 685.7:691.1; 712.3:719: -0.077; 19.6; 20.5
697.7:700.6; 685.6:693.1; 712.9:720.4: -0.077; 19.7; 20.5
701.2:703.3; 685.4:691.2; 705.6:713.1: -0.061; 19.6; 20.9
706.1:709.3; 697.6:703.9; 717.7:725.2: 0.019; 21.5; 20.8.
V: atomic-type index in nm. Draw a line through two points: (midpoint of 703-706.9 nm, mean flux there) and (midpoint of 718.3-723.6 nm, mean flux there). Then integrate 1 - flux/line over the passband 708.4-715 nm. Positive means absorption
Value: 0.19 nm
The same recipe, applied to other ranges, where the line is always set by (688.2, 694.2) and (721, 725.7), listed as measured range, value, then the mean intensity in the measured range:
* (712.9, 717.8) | 0.097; 20.4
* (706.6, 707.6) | 0.038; 19.8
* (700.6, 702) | -0.109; 21.9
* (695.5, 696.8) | -0.085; 21.5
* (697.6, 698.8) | -0.055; 21.2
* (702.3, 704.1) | -0.063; 21.1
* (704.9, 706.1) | -0.095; 22.1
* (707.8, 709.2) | -0.029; 21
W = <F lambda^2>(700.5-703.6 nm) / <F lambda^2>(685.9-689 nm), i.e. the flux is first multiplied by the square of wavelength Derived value 1.18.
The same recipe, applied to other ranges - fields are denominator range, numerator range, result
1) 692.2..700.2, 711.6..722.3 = 1.03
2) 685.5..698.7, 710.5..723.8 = 1.09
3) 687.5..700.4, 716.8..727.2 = 1.10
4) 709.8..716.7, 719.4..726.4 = 1.04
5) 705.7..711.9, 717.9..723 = 1.01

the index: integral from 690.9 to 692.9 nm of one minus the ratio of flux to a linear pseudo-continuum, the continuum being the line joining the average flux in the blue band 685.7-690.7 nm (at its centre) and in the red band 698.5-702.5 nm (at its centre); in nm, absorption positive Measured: 0.00 nm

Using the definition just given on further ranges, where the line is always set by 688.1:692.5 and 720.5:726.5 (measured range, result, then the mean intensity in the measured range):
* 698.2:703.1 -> -0.37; 21.7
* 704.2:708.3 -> -0.22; 21.5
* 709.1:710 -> -0.03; 21.3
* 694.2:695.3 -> -0.09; 21.5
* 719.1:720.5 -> 0.04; 20.3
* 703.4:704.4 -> -0.07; 21.7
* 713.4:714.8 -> 0.01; 20.6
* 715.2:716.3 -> -0.03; 21.3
